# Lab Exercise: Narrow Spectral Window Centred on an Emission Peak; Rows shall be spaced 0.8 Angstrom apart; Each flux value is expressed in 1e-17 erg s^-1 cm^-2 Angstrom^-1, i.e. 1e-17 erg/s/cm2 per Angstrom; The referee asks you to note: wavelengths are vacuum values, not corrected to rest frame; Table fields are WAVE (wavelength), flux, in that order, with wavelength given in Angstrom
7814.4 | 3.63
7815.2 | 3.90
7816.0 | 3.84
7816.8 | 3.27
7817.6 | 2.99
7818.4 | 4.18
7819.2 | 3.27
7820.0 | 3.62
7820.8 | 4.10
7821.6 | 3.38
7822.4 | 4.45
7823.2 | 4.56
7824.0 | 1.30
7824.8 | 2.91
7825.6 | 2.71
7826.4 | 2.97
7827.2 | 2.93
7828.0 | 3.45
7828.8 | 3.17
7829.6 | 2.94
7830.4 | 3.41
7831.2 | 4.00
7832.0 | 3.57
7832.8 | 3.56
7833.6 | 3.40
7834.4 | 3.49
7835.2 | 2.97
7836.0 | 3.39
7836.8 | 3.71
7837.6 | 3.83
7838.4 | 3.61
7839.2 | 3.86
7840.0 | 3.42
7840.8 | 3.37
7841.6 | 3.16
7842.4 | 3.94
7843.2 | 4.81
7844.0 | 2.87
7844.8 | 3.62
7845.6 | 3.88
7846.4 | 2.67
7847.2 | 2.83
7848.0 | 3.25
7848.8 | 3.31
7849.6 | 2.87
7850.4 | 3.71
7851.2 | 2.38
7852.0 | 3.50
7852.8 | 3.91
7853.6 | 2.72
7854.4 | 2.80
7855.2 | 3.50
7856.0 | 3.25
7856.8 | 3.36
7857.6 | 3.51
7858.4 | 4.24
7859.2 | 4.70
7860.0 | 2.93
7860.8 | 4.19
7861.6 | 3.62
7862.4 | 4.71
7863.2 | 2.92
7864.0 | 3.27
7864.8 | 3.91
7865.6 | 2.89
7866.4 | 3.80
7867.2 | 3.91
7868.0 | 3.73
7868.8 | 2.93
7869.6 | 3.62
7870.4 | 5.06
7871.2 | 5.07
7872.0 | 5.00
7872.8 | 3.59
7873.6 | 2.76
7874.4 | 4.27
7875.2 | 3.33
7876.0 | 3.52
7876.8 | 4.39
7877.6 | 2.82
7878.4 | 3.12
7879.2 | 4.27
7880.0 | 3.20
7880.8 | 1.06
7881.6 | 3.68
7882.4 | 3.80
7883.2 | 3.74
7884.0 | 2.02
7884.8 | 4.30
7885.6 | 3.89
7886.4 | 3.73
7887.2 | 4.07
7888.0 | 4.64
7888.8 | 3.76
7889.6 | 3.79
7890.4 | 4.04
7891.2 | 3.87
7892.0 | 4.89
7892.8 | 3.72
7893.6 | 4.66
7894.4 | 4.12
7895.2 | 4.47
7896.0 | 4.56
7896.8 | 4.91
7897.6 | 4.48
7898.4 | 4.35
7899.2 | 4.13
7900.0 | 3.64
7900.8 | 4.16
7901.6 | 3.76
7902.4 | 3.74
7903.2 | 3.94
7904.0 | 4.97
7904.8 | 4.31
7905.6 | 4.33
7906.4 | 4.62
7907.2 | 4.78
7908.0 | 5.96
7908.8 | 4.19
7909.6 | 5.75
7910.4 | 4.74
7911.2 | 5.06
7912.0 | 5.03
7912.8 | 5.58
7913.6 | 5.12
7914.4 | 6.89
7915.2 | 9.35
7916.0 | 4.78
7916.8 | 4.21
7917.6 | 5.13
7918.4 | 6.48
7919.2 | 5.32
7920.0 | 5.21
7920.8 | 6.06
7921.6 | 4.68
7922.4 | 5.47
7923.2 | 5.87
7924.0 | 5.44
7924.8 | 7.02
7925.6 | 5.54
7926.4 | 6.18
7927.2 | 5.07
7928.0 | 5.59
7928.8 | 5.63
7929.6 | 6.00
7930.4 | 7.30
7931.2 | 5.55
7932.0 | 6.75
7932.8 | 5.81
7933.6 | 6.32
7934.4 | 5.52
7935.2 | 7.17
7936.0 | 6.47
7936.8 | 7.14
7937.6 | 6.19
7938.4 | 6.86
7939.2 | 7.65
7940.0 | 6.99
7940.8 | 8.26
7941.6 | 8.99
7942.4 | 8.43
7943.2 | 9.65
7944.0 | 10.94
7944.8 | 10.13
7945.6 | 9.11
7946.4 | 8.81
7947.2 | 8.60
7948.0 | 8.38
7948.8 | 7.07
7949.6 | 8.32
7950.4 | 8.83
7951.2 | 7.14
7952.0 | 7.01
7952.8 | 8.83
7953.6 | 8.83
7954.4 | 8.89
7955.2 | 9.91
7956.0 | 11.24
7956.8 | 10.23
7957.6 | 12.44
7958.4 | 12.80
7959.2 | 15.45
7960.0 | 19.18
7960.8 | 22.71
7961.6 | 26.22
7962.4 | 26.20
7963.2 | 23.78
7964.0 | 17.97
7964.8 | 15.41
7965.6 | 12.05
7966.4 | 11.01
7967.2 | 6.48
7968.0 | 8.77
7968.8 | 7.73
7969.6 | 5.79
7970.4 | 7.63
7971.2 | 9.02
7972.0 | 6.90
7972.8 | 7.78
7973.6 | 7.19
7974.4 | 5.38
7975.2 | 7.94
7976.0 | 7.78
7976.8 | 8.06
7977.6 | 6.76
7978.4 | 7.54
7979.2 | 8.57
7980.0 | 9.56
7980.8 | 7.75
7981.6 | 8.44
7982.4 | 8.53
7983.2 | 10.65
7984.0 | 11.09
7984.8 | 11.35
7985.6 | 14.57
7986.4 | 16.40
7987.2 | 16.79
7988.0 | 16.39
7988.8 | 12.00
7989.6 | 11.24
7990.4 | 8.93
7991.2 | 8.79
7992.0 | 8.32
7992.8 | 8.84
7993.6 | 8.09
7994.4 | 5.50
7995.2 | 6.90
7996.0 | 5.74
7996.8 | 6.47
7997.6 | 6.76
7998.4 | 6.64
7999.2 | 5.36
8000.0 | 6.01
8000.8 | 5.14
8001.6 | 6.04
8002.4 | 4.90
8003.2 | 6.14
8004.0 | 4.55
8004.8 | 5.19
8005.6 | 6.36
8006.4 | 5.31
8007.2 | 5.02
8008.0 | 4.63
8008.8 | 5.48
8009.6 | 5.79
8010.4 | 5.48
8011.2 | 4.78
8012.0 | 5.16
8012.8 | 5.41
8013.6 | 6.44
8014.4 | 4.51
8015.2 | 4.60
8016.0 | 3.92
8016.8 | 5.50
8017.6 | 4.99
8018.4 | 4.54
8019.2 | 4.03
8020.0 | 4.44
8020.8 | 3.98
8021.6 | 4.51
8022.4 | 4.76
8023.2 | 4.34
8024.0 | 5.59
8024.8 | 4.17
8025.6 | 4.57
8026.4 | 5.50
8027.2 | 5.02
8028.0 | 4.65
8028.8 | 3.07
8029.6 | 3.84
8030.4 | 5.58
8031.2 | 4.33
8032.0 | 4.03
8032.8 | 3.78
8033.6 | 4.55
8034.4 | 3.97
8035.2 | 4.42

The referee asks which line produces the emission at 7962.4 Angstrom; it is H-alpha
